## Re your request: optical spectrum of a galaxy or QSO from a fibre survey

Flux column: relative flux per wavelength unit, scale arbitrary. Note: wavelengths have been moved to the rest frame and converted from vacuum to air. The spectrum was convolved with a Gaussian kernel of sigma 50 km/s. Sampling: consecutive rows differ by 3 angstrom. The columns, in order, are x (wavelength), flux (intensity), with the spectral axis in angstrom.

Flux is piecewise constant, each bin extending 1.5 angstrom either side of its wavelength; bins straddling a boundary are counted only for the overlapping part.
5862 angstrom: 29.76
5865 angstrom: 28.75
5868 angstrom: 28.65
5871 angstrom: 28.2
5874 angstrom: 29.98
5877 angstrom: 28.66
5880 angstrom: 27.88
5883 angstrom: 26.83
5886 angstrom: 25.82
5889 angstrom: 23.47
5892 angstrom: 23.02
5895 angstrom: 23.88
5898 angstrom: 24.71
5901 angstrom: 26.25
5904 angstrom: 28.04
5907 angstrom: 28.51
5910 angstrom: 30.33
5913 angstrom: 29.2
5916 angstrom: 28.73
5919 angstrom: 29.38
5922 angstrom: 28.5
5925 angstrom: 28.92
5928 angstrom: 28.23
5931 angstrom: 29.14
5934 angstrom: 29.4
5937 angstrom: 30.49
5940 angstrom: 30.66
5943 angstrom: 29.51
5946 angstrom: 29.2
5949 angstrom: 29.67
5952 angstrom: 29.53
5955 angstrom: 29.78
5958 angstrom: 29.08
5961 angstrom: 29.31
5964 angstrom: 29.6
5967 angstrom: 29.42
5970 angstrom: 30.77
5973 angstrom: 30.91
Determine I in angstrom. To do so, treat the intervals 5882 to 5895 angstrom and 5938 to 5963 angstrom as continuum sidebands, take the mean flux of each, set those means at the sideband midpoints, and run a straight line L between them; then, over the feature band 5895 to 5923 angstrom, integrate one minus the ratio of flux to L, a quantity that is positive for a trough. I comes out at -1.8 angstrom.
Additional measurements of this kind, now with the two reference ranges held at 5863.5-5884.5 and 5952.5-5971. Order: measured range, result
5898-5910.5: 0.5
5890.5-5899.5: 1.5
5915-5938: 0.1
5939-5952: -0.1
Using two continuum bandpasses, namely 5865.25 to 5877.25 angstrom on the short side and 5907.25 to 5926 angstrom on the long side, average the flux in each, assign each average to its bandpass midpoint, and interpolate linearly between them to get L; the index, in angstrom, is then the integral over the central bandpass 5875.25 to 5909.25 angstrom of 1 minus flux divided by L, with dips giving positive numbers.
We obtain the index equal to 3.3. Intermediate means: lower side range 28.9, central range 26.2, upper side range 29.1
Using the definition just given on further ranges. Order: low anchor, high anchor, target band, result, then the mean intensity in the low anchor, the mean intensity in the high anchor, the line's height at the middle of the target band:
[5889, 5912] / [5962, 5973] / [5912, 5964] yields -1.82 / 26.3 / 30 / 28.4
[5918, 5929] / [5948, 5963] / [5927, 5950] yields -0.37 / 28.8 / 29.5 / 29.1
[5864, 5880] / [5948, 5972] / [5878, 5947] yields 3.22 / 28.8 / 29.7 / 29.2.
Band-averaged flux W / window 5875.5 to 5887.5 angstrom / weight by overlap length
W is 27.3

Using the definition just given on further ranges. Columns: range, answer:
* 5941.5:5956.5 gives 29.5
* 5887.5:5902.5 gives 24.3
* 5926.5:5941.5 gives 29.6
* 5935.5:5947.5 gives 30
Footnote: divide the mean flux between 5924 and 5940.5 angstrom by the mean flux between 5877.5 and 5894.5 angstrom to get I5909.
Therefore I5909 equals 1.15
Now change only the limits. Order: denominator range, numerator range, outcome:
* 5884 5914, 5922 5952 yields 1.12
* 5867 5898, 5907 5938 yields 1.10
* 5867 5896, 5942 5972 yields 1.11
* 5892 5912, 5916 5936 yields 1.08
